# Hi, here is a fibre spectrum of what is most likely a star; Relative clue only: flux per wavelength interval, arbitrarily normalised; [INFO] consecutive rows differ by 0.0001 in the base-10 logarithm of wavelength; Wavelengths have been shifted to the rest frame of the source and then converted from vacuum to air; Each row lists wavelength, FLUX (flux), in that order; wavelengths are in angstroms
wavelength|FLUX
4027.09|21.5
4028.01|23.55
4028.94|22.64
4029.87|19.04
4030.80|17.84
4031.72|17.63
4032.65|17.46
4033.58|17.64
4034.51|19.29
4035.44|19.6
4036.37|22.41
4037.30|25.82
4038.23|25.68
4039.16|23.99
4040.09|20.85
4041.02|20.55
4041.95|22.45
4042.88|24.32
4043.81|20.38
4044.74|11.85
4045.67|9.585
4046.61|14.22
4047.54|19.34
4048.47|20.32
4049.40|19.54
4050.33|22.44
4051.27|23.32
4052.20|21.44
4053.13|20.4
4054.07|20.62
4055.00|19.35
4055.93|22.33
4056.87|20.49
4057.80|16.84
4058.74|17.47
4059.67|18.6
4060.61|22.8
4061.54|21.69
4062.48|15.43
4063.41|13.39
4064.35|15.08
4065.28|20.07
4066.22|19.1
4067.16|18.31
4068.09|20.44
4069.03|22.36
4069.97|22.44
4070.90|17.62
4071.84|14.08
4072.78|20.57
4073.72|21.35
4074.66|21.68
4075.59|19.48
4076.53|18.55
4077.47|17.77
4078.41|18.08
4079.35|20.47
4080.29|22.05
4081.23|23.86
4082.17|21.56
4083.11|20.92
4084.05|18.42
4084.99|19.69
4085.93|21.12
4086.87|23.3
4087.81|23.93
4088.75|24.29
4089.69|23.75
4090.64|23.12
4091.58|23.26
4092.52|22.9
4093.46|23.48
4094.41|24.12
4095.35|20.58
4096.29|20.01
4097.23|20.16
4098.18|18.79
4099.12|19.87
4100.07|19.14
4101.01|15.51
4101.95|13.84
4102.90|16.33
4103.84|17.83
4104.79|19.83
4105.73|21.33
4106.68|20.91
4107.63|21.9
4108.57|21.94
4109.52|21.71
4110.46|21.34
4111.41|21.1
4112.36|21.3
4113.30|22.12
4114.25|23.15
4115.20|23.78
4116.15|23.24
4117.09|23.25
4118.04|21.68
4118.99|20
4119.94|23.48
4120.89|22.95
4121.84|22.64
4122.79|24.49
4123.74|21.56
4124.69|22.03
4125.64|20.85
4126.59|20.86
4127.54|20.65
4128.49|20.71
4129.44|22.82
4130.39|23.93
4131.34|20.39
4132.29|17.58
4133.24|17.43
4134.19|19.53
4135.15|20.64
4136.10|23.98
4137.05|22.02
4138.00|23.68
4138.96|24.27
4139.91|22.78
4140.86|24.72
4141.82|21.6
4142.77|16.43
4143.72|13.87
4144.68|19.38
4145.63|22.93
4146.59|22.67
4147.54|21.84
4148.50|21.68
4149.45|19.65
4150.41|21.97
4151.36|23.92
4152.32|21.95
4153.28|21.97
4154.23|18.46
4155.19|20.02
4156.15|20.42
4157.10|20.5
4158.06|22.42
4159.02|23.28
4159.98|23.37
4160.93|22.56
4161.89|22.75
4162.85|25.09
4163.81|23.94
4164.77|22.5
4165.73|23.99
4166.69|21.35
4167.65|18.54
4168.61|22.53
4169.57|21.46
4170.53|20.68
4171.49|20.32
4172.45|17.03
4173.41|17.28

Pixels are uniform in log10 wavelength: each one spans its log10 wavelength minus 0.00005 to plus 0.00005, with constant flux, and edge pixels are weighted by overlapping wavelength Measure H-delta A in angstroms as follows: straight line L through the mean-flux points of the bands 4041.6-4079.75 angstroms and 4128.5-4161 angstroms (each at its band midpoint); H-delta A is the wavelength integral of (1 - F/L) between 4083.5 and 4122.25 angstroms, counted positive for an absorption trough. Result -1.9 angstroms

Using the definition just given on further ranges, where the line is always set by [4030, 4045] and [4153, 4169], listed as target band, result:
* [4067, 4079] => 0.9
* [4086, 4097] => -0.9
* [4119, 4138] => 0.1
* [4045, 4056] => 0.8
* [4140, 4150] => 0.6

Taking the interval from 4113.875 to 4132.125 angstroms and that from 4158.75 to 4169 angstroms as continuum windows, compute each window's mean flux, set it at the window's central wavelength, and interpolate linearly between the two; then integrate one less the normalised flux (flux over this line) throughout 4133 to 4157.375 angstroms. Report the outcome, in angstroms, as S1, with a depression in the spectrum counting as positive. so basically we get 1.4 angstroms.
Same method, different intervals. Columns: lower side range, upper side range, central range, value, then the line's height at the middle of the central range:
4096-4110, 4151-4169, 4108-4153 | -2.28 angstroms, 20.6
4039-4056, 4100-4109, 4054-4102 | -2.21 angstroms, 19.3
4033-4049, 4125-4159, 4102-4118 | -0.30 angstroms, 20.7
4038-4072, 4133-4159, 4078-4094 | -1.59 angstroms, 20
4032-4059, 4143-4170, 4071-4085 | 0.41 angstroms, 20.5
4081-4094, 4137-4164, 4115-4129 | -0.07 angstroms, 22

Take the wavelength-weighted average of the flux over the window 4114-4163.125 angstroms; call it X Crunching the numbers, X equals 21.7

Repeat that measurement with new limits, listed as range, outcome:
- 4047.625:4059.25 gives 20.3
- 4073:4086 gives 20.3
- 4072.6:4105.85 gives 20.6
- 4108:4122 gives 22.2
